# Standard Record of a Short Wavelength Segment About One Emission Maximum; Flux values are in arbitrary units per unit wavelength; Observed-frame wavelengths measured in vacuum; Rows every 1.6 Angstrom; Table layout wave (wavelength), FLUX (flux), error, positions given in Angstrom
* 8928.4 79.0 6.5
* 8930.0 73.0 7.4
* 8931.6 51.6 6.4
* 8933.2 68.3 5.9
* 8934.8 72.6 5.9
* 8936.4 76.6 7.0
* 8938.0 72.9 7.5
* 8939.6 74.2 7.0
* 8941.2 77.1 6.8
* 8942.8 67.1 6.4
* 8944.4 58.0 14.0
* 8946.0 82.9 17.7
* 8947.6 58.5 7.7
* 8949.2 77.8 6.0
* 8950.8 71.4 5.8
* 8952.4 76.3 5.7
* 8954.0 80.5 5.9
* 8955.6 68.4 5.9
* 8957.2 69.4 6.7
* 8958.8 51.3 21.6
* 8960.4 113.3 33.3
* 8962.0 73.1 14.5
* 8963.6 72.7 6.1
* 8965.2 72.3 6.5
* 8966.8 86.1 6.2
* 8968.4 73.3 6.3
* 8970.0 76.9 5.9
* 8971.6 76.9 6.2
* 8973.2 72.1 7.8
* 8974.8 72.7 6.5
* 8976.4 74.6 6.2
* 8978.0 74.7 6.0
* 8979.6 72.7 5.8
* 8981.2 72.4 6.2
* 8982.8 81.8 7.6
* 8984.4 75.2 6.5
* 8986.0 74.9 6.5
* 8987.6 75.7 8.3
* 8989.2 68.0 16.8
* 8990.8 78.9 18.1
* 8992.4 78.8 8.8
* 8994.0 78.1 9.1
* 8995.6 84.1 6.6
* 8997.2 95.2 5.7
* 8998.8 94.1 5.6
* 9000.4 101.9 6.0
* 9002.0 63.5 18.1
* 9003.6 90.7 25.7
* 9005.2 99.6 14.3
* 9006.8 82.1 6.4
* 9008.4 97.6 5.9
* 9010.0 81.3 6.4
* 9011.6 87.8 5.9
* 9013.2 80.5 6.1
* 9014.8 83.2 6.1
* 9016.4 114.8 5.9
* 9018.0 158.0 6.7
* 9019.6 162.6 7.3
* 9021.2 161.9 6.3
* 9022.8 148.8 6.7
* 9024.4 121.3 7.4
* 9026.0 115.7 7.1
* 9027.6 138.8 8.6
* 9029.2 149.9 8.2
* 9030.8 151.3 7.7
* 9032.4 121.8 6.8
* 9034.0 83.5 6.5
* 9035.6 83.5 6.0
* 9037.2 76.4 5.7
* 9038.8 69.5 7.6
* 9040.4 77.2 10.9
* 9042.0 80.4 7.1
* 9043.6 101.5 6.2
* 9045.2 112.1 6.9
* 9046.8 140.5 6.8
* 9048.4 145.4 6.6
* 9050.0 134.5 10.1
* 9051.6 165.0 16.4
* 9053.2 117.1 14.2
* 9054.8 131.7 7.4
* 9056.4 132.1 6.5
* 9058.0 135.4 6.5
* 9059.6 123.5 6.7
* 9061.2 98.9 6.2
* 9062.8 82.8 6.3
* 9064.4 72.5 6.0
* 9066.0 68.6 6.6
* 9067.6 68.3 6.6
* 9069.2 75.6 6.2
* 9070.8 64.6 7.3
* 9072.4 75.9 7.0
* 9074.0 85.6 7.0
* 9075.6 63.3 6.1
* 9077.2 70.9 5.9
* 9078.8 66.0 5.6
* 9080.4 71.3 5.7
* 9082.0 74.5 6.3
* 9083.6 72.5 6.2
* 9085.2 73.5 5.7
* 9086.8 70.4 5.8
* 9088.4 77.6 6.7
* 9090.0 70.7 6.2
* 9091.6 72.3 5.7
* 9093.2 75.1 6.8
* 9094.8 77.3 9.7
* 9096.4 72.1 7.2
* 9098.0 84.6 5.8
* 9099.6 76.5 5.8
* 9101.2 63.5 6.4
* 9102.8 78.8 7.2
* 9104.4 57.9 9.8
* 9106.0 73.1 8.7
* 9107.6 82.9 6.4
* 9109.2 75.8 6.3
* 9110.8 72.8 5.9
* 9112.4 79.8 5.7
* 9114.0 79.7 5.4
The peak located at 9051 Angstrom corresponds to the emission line [N II]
